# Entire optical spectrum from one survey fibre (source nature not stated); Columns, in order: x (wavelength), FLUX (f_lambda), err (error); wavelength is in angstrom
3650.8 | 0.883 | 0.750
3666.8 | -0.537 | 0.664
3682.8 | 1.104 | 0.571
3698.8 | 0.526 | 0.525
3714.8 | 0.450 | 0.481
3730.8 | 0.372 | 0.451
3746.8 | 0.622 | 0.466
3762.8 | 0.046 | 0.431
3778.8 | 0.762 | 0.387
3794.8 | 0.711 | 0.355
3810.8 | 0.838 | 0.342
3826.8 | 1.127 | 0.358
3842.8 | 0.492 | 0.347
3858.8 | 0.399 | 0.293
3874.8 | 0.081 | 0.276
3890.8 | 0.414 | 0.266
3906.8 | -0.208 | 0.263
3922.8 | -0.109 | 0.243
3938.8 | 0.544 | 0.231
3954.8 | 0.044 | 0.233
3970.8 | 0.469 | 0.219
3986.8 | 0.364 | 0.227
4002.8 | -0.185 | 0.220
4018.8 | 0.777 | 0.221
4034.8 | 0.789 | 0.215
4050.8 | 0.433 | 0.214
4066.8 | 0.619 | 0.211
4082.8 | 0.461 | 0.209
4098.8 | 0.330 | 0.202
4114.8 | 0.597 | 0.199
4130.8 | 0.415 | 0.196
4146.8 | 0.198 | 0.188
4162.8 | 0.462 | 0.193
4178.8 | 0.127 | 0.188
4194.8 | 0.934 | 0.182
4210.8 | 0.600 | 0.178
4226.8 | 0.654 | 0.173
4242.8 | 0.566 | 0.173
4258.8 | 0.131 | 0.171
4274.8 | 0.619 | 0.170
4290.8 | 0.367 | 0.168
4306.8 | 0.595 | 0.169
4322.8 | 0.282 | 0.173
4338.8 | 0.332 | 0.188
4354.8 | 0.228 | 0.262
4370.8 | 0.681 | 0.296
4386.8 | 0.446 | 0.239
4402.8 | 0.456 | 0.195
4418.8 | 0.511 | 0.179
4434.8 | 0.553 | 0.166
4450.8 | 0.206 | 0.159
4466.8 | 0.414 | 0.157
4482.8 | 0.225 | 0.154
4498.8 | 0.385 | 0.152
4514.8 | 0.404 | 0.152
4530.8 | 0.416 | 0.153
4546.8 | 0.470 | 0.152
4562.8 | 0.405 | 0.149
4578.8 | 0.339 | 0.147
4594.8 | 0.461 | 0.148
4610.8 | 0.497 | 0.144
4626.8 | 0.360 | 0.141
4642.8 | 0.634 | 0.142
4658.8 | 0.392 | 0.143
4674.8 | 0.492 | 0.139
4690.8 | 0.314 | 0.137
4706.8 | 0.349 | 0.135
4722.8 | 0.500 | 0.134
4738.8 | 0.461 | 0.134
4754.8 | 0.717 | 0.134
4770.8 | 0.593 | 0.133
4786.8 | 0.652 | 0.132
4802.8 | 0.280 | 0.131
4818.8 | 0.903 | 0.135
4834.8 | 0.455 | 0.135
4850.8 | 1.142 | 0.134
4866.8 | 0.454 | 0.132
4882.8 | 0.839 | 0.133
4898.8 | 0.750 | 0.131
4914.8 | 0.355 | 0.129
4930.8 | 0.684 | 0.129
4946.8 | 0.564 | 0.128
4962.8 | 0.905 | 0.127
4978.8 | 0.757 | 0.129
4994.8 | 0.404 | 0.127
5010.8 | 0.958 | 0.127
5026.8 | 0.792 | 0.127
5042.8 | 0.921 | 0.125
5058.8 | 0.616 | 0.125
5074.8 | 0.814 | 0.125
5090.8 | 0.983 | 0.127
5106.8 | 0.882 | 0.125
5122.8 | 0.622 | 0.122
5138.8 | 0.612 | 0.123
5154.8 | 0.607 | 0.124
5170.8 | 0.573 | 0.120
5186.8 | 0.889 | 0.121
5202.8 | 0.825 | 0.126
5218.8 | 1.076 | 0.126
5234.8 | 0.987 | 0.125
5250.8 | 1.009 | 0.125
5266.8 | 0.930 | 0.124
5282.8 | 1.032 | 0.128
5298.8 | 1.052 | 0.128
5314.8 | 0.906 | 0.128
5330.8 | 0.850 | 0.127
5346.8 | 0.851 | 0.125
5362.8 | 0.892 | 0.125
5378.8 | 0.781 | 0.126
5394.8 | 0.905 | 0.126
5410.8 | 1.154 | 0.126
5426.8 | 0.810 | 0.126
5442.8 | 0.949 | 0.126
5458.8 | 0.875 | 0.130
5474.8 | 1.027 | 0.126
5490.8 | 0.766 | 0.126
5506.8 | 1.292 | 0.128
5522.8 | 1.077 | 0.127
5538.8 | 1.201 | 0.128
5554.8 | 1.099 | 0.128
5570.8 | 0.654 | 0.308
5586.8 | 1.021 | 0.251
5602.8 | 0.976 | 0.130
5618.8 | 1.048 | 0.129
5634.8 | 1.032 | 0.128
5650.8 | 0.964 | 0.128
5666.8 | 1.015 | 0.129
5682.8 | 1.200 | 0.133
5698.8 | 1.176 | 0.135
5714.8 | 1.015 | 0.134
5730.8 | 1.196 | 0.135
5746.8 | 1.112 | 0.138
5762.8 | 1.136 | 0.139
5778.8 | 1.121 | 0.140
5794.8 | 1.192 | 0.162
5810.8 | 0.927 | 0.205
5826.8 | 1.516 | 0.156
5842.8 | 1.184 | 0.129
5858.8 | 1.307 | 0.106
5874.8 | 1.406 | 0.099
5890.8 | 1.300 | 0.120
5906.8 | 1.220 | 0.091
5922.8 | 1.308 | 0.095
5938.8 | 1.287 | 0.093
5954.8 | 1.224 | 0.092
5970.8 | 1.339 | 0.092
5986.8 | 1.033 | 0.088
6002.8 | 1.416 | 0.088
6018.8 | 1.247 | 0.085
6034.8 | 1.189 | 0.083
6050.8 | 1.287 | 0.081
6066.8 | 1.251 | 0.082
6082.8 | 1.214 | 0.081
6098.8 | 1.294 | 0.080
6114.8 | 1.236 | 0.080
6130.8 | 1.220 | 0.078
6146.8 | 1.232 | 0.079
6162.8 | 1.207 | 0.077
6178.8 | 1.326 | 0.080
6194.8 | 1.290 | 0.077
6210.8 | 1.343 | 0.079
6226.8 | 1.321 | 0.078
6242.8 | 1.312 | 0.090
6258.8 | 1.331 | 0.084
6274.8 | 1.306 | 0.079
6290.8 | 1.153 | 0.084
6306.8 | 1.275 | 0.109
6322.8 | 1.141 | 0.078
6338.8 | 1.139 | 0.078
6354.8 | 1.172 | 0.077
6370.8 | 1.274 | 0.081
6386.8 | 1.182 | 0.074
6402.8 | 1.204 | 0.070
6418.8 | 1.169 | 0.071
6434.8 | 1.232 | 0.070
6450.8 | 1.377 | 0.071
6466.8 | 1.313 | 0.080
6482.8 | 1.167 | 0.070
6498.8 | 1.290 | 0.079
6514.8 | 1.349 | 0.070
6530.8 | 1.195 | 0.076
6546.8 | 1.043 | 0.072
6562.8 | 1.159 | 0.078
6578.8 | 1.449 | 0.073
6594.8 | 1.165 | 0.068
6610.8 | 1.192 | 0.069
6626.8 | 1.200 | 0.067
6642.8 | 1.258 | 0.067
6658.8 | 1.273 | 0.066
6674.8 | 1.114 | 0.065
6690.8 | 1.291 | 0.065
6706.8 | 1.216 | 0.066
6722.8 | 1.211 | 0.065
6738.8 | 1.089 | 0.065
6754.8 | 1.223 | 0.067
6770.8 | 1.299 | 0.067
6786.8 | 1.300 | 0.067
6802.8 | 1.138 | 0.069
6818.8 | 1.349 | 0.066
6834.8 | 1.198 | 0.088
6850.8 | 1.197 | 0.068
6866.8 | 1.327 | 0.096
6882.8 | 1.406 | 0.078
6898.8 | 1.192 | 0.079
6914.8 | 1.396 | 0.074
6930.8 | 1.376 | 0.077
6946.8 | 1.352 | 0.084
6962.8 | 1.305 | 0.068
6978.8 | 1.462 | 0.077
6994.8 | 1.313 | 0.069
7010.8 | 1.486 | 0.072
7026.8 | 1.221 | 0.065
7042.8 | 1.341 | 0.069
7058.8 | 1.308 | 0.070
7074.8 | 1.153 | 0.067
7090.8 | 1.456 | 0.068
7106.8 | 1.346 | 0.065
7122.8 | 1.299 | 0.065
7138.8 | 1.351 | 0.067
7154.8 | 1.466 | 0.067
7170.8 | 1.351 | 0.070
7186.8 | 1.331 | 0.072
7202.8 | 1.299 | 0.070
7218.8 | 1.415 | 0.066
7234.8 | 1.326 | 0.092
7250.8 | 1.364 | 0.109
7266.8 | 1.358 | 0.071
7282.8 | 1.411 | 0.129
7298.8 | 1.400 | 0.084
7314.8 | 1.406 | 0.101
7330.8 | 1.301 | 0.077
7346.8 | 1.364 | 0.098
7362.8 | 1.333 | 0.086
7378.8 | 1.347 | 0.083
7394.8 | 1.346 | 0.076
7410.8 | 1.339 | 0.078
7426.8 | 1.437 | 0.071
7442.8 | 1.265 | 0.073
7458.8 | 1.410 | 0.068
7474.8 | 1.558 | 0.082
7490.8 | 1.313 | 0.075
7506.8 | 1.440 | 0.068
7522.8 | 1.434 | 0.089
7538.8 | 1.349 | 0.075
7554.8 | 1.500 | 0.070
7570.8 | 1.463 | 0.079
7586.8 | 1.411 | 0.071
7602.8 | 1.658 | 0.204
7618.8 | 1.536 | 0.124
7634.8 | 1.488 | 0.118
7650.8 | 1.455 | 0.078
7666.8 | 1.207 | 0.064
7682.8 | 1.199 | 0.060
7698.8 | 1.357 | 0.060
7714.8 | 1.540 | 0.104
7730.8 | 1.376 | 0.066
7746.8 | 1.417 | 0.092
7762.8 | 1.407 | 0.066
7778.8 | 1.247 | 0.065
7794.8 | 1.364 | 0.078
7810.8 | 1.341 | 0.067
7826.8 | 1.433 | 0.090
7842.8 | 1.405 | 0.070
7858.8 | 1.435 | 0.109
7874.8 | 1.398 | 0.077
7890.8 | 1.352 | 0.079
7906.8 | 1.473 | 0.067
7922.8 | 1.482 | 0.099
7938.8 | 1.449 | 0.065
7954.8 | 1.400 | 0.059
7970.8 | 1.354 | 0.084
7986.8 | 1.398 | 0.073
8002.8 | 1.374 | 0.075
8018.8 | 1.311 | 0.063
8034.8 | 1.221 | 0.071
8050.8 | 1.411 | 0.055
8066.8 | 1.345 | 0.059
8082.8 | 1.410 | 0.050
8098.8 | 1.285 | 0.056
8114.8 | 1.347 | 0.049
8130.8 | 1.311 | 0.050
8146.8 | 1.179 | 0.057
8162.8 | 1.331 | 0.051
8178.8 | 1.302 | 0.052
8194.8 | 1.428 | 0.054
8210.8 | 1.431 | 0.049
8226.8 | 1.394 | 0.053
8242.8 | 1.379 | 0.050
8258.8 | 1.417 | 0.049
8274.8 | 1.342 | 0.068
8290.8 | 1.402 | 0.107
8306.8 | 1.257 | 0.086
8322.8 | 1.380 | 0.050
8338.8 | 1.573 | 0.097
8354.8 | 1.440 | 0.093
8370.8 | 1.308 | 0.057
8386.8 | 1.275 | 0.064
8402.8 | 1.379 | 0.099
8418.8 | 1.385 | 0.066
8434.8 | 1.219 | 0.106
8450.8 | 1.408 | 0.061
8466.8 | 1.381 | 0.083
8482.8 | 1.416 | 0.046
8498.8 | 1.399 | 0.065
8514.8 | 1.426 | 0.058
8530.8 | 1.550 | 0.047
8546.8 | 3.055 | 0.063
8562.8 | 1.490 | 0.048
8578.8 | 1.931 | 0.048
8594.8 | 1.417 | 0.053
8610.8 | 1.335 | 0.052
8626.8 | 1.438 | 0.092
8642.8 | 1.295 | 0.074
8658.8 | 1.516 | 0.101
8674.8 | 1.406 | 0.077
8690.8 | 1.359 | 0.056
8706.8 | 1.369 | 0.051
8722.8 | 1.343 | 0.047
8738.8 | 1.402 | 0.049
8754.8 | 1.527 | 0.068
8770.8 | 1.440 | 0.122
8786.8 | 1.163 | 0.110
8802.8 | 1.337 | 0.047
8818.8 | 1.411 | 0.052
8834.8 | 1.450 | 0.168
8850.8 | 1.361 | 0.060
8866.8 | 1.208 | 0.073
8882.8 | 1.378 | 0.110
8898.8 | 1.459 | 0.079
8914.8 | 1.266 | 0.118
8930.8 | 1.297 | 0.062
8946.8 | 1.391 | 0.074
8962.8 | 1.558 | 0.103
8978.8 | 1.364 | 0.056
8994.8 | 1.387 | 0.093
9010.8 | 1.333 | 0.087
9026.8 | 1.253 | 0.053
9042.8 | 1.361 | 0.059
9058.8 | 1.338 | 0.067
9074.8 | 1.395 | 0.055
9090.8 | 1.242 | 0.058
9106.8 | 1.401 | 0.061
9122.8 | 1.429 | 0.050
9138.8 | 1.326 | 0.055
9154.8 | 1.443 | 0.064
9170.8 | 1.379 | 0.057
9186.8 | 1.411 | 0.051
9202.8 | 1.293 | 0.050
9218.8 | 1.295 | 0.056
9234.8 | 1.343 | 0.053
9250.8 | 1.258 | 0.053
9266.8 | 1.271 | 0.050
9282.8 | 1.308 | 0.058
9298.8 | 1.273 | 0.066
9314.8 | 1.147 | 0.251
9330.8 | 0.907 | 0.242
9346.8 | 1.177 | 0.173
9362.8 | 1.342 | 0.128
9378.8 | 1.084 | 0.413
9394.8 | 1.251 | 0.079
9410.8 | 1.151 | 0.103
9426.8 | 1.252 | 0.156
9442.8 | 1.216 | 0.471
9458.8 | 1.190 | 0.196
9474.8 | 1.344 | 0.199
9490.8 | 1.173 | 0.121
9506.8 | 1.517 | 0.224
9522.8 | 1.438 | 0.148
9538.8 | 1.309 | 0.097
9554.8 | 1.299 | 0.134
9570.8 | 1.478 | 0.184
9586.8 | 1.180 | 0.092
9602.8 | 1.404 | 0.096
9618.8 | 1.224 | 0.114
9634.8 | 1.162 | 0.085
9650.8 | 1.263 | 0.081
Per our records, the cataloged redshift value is 0.302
